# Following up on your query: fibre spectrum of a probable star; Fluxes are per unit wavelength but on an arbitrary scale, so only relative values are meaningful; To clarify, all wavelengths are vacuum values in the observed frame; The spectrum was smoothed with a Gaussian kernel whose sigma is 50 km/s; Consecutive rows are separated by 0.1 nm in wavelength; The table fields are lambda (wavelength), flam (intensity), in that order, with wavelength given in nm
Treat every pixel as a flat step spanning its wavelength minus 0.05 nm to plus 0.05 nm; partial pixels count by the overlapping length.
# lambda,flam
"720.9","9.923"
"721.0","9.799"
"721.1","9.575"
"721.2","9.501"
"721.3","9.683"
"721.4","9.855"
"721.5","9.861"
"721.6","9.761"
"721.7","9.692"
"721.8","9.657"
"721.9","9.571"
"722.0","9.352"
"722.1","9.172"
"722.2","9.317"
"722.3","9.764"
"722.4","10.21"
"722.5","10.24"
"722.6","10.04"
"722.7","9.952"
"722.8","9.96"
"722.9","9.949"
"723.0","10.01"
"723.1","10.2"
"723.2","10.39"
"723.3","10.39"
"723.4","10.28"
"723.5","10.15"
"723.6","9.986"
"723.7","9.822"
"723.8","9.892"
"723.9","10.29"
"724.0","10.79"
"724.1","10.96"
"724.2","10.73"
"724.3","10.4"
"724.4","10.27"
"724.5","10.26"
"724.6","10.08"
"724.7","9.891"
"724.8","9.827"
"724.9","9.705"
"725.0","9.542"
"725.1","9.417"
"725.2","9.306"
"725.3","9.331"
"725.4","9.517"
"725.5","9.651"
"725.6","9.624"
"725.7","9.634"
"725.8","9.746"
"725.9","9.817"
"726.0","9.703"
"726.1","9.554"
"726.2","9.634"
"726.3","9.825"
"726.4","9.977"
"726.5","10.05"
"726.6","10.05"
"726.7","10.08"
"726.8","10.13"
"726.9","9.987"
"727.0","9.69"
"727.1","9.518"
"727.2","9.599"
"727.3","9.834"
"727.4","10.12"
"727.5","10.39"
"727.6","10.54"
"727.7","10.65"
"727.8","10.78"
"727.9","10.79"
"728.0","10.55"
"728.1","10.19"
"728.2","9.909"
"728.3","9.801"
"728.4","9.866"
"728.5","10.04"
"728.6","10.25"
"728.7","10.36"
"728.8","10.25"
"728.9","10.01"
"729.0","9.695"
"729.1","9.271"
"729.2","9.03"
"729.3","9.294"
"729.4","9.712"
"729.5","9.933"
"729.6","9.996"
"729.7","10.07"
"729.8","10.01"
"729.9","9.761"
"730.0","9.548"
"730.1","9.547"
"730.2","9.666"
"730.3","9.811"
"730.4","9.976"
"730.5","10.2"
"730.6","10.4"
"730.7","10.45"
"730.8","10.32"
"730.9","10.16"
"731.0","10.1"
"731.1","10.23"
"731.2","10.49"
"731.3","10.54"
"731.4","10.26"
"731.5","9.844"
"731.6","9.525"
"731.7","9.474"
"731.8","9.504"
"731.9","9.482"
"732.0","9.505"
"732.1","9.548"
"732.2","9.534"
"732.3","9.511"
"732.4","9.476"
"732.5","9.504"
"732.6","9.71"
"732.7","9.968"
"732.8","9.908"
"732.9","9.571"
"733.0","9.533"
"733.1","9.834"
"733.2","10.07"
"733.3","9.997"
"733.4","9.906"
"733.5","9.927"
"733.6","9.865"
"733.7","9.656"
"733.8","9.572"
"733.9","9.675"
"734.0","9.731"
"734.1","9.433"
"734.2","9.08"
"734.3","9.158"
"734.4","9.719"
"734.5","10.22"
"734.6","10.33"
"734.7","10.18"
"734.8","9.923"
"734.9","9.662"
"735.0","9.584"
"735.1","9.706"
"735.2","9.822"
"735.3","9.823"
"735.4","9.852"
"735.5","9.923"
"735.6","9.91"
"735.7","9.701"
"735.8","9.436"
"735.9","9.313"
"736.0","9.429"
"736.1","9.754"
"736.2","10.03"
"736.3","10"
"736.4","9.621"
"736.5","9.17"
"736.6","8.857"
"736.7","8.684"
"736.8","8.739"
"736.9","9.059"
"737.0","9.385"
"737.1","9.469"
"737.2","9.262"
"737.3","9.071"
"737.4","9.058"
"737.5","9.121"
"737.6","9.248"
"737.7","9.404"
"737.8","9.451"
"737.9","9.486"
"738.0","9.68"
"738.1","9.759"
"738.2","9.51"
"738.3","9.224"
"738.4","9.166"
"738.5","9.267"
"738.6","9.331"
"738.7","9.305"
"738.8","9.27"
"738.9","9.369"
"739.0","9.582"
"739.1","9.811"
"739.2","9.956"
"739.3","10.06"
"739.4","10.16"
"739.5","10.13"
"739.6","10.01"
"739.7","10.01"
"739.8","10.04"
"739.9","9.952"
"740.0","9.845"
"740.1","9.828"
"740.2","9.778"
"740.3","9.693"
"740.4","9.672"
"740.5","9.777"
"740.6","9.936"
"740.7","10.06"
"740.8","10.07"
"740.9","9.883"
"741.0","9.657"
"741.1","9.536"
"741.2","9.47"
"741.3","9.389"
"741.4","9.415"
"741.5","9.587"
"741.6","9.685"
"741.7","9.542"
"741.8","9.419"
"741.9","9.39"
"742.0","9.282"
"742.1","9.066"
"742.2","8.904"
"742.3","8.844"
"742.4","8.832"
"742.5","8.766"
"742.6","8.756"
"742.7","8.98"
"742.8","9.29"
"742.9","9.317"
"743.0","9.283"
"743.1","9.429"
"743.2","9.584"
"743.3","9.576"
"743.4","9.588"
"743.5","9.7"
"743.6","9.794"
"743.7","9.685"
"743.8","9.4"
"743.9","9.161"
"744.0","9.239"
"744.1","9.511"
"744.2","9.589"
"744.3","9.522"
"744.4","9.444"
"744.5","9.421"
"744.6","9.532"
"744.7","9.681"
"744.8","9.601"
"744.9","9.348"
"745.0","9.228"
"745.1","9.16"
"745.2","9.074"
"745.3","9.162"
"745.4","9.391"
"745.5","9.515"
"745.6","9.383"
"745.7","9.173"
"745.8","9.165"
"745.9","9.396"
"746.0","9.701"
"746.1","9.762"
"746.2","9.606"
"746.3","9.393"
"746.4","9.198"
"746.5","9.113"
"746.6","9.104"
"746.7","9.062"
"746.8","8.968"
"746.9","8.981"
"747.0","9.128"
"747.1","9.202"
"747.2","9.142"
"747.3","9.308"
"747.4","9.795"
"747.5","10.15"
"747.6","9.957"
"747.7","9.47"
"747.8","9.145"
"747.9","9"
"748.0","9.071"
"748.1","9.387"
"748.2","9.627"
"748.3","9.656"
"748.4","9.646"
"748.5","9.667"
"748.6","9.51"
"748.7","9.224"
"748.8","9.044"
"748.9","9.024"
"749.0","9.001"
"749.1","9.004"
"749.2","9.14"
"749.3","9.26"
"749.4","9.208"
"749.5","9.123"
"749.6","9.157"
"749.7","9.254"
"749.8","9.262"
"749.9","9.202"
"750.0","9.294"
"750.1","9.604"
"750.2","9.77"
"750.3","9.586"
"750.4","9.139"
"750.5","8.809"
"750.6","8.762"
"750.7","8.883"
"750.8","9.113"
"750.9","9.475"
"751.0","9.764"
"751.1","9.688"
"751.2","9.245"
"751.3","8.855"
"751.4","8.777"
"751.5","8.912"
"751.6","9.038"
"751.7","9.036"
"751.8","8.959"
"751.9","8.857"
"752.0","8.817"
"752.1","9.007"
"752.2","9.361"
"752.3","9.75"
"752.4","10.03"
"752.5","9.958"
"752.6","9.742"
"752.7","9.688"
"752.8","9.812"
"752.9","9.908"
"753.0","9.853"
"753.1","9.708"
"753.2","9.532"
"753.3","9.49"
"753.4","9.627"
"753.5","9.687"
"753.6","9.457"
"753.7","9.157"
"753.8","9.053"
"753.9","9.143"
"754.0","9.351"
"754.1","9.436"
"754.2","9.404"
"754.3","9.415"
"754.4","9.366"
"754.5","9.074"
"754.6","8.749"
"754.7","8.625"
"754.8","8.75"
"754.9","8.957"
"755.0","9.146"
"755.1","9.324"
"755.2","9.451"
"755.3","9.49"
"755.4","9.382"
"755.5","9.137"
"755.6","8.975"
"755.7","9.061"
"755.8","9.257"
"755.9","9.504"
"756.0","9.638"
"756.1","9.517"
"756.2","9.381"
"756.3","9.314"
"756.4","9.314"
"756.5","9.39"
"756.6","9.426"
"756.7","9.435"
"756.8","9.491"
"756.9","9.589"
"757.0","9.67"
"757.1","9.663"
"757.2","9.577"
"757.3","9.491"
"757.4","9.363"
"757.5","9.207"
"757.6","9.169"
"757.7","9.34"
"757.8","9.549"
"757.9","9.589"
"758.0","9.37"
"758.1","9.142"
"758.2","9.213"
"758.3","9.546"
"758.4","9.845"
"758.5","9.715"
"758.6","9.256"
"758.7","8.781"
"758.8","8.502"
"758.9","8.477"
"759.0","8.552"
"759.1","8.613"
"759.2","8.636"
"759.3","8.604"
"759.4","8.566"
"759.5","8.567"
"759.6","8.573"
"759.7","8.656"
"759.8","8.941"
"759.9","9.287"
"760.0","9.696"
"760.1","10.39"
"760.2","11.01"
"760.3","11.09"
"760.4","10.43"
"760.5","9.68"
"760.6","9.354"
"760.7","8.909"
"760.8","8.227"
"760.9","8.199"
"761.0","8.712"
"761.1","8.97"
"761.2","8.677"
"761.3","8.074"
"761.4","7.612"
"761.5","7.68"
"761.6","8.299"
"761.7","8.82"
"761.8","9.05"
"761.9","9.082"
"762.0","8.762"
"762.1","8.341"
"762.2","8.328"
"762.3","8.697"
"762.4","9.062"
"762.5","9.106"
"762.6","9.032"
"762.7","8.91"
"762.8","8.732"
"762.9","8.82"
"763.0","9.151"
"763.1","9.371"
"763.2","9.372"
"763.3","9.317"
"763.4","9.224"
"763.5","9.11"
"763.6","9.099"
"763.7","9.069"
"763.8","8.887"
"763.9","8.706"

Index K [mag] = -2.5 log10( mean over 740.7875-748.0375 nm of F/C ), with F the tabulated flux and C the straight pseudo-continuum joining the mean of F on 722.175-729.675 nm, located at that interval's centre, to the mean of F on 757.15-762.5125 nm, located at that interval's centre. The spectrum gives 0.012 mag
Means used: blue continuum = 9.98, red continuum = 9.04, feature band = 9.37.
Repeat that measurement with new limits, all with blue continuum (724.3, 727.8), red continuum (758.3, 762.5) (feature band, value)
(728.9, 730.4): 0.010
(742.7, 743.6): -0.005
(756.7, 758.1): -0.049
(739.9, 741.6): -0.028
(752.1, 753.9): -0.052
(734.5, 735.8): -0.026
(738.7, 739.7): -0.031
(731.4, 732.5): 0.016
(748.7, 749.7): 0.016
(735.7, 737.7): 0.032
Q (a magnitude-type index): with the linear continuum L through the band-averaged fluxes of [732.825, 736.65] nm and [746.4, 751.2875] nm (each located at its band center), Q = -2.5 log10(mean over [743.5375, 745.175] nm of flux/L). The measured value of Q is 0.00 mag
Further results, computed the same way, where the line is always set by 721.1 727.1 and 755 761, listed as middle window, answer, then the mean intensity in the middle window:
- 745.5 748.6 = 0.01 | 9.38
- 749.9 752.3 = 0.03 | 9.18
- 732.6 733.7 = -0.01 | 9.84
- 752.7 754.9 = 0.00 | 9.36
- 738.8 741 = -0.03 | 9.87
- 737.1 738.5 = 0.04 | 9.34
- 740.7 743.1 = 0.03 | 9.34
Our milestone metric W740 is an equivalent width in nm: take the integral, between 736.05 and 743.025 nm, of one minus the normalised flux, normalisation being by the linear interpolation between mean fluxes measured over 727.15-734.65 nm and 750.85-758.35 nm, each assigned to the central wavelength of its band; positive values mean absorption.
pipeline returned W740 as 0.159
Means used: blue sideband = 9.9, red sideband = 9.35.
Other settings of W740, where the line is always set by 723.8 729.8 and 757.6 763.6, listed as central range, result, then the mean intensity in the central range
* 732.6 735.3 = 0.00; 9.77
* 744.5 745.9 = 0.02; 9.34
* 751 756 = -0.05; 9.31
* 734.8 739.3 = 0.10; 9.47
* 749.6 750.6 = 0.00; 9.29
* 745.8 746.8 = 0.01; 9.34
